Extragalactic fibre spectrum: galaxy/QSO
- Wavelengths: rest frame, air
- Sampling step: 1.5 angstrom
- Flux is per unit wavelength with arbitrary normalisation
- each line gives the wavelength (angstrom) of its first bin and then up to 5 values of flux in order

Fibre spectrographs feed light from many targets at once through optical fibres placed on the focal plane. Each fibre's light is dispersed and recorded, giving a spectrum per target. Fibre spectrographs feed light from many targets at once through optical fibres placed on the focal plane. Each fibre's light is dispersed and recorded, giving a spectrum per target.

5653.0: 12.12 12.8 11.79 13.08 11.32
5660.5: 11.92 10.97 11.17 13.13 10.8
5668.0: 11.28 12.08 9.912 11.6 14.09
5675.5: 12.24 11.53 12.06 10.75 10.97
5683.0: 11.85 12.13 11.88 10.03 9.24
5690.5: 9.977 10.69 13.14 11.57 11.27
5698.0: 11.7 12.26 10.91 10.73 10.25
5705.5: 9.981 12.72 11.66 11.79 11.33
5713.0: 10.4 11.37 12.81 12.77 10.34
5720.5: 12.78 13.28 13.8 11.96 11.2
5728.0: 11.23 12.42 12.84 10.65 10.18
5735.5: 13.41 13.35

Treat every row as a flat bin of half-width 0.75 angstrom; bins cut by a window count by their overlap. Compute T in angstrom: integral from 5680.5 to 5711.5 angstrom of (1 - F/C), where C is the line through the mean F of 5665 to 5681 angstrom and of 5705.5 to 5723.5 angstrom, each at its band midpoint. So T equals 1.5 angstrom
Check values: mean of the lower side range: 11.7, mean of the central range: 11.2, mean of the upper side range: 11.9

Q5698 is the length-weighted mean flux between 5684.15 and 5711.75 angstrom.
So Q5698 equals 11.2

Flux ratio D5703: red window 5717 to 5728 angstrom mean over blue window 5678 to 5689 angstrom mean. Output 1.1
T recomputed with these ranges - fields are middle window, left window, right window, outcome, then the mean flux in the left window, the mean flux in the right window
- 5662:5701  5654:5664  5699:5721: 0.7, 11.9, 11.4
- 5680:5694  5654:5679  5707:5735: 1.0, 11.9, 11.9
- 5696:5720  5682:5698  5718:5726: 0.9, 11.2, 12.4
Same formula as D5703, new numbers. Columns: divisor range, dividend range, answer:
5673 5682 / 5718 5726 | 1.04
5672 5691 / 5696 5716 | 0.99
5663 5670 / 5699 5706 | 0.92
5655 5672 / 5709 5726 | 1.04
